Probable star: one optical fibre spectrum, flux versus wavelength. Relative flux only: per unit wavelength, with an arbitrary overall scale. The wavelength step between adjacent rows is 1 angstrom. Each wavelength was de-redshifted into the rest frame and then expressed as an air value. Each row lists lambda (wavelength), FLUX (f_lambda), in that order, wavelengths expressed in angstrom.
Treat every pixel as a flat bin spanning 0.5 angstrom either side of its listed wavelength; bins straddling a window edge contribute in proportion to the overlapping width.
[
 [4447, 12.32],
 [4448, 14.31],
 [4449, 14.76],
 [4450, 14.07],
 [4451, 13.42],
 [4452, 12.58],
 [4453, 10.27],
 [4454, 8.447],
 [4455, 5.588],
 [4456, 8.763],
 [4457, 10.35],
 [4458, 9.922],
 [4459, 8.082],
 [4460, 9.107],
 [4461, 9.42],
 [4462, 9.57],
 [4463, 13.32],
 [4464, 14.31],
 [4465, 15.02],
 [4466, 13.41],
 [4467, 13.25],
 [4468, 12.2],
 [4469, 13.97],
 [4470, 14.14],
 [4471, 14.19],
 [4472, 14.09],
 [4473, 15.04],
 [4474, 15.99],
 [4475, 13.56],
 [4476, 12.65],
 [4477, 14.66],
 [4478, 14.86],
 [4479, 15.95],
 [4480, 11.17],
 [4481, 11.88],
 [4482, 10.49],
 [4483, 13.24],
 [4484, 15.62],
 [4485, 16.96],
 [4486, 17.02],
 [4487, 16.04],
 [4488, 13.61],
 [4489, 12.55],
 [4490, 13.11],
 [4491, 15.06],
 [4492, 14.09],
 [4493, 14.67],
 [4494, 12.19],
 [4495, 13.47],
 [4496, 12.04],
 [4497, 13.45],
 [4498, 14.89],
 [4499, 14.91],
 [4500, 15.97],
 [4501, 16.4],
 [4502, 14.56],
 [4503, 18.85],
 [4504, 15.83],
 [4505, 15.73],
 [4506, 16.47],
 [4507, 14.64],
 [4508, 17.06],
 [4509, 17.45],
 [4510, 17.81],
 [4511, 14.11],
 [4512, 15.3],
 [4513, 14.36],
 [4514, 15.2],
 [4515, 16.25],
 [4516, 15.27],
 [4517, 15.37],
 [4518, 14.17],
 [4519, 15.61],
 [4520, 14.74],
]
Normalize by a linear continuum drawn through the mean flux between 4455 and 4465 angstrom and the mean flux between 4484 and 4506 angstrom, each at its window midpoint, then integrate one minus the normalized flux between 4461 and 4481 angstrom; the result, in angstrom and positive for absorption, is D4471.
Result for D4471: -3.2 angstrom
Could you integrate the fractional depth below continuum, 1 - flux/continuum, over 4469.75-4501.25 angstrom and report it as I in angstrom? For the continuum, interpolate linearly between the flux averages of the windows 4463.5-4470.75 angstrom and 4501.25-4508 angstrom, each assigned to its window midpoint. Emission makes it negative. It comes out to 1.5 angstrom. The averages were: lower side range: 13.8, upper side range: 16.1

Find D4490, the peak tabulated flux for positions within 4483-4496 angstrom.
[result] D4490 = 17.02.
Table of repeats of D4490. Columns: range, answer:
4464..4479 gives 15.99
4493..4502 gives 16.4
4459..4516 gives 18.85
